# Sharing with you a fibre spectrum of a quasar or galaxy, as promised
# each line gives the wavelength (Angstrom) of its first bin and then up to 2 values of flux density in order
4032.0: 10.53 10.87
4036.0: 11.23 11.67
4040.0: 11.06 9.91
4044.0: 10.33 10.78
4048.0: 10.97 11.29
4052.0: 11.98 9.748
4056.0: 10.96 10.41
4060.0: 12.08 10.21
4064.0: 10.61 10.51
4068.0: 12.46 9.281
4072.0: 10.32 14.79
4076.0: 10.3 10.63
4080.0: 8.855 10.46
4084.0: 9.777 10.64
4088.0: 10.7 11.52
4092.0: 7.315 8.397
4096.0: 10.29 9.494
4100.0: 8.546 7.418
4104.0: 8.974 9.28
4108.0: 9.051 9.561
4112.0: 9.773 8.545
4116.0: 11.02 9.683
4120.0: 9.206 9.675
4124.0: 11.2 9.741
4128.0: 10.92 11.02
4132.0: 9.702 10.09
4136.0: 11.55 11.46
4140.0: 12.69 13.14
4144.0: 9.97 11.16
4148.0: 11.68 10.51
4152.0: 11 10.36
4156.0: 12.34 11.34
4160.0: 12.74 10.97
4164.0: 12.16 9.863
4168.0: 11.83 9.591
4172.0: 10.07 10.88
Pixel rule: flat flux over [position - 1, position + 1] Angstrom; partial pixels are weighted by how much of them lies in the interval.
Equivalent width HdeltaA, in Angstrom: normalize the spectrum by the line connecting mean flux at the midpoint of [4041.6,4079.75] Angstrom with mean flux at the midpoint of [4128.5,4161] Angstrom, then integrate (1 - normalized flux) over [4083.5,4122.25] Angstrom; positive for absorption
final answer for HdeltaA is 5.8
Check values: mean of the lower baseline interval 10.9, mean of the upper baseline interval 11.3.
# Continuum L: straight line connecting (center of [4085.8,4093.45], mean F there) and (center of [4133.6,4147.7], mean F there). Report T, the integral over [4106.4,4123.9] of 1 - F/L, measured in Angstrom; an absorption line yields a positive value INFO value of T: 1.7 Angstrom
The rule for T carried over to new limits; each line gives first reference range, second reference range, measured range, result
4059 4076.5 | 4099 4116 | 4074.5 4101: 0.7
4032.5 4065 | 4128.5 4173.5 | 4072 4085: 0.2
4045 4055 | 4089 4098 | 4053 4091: -2.2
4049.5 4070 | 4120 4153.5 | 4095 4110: 2.6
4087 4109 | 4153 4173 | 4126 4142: -1.3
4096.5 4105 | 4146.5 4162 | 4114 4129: -0.5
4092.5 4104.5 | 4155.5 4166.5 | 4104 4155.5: -1.4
